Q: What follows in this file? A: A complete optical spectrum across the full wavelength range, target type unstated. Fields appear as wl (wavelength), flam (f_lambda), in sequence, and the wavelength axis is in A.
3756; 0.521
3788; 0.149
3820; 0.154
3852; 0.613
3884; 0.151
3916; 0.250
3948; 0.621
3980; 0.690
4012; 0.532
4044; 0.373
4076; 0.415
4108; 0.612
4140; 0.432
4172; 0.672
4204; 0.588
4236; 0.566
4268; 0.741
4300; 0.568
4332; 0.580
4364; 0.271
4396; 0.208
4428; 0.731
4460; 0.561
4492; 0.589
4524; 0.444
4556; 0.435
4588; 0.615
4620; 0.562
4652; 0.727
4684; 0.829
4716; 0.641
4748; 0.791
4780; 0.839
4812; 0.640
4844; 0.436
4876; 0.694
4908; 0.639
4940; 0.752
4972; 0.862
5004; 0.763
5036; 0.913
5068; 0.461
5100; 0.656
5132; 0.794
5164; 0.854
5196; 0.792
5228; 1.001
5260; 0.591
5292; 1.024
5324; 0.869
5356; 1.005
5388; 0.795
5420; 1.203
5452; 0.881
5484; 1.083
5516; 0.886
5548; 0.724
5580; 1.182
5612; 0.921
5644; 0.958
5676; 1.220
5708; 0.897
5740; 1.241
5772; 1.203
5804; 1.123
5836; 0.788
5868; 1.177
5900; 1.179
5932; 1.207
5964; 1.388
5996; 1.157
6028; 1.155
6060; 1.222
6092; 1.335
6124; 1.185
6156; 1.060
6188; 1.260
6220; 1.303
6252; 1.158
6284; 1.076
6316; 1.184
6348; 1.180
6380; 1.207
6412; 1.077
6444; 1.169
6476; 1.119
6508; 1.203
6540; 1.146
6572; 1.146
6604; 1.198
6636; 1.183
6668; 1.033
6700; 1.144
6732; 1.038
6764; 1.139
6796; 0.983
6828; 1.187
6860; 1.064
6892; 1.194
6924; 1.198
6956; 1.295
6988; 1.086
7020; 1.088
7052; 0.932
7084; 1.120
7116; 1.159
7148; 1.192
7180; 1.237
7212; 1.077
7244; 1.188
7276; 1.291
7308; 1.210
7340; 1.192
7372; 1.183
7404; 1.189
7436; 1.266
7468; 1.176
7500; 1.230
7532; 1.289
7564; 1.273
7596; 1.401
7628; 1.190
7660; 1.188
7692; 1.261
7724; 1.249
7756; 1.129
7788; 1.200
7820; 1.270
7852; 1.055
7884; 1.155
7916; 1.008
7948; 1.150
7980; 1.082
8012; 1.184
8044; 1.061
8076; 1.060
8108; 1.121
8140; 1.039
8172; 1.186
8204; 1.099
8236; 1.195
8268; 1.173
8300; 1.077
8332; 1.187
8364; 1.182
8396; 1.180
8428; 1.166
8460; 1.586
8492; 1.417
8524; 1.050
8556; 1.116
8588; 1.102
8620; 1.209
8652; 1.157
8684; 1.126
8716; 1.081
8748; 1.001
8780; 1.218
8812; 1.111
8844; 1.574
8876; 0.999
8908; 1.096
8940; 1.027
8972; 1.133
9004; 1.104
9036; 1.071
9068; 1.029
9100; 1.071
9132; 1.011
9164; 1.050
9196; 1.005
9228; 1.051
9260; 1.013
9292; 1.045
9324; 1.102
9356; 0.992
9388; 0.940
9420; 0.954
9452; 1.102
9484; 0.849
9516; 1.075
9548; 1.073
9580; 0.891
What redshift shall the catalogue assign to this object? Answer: 0.29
